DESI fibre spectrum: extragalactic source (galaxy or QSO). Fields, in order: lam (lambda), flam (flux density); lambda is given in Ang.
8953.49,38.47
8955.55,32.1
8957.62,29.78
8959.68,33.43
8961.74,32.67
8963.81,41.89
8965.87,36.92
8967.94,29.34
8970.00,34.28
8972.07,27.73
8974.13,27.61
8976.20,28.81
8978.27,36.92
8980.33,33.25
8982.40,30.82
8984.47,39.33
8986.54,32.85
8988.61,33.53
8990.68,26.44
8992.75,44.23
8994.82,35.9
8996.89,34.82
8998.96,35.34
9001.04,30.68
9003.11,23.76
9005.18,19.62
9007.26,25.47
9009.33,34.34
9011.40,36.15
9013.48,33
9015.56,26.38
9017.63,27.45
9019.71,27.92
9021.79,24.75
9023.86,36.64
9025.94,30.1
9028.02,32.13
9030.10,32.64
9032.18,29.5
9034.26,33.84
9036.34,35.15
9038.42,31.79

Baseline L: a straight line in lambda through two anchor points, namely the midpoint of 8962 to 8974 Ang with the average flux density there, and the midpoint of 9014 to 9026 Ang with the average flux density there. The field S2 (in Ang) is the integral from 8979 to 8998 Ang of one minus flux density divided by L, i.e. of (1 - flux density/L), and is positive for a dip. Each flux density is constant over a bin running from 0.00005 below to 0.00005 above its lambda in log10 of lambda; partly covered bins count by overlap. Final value -1.8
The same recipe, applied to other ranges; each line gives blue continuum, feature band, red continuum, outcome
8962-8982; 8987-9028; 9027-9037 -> 2.22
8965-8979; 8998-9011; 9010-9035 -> 1.07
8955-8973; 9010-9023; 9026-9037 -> 1.20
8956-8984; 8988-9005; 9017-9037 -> -0.25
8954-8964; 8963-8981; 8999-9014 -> -0.27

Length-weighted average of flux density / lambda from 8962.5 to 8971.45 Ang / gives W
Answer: 35.1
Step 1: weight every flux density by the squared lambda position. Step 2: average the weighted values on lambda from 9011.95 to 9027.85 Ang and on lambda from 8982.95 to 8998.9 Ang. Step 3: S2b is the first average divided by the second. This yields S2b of 0.85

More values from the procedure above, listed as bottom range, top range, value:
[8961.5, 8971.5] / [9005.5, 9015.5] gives 0.89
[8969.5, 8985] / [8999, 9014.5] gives 0.92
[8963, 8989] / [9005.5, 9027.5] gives 0.91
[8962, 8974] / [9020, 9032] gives 0.94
